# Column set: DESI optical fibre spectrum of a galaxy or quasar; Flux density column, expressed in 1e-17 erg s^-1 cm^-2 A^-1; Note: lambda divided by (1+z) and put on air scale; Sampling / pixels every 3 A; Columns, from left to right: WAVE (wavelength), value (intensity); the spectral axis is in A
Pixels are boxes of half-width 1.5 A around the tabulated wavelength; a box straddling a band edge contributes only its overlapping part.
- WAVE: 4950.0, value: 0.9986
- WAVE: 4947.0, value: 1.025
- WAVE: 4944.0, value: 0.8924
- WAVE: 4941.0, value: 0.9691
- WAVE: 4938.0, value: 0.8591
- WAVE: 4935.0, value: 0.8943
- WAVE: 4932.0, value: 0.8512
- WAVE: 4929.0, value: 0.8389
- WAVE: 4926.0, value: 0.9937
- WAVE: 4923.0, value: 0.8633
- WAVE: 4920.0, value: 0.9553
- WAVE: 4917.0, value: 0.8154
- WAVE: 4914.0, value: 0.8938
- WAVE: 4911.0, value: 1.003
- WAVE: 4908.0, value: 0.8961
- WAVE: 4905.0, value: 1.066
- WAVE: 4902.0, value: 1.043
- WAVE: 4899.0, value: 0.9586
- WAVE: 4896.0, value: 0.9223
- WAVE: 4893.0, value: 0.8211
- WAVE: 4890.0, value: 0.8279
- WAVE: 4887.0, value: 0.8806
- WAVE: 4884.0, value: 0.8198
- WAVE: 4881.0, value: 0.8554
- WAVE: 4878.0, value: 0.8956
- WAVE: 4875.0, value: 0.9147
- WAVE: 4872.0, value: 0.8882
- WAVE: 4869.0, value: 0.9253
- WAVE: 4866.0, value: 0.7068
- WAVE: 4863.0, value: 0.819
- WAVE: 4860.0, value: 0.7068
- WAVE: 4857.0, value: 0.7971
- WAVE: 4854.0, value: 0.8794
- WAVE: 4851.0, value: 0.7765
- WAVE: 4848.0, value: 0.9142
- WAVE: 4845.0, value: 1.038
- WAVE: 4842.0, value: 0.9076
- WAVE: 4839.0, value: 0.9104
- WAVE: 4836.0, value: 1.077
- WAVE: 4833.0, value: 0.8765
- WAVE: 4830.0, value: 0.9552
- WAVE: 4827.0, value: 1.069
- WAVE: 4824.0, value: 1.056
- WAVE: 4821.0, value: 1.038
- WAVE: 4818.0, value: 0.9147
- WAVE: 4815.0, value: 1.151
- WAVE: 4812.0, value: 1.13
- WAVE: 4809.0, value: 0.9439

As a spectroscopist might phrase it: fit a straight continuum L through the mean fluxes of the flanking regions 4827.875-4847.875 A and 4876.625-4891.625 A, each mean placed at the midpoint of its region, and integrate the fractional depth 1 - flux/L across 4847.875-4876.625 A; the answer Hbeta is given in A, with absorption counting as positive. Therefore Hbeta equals 2.4 A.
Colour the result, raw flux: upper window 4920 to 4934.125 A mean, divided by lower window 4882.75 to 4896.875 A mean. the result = 1.0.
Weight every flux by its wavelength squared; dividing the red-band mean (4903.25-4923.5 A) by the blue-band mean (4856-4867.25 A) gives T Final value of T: 1.26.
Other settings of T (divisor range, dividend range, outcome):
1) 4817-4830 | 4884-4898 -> 0.87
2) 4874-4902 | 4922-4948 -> 1.05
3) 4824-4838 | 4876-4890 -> 0.88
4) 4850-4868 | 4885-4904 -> 1.18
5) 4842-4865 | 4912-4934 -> 1.08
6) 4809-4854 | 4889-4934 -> 0.97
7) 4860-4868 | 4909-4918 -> 1.22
